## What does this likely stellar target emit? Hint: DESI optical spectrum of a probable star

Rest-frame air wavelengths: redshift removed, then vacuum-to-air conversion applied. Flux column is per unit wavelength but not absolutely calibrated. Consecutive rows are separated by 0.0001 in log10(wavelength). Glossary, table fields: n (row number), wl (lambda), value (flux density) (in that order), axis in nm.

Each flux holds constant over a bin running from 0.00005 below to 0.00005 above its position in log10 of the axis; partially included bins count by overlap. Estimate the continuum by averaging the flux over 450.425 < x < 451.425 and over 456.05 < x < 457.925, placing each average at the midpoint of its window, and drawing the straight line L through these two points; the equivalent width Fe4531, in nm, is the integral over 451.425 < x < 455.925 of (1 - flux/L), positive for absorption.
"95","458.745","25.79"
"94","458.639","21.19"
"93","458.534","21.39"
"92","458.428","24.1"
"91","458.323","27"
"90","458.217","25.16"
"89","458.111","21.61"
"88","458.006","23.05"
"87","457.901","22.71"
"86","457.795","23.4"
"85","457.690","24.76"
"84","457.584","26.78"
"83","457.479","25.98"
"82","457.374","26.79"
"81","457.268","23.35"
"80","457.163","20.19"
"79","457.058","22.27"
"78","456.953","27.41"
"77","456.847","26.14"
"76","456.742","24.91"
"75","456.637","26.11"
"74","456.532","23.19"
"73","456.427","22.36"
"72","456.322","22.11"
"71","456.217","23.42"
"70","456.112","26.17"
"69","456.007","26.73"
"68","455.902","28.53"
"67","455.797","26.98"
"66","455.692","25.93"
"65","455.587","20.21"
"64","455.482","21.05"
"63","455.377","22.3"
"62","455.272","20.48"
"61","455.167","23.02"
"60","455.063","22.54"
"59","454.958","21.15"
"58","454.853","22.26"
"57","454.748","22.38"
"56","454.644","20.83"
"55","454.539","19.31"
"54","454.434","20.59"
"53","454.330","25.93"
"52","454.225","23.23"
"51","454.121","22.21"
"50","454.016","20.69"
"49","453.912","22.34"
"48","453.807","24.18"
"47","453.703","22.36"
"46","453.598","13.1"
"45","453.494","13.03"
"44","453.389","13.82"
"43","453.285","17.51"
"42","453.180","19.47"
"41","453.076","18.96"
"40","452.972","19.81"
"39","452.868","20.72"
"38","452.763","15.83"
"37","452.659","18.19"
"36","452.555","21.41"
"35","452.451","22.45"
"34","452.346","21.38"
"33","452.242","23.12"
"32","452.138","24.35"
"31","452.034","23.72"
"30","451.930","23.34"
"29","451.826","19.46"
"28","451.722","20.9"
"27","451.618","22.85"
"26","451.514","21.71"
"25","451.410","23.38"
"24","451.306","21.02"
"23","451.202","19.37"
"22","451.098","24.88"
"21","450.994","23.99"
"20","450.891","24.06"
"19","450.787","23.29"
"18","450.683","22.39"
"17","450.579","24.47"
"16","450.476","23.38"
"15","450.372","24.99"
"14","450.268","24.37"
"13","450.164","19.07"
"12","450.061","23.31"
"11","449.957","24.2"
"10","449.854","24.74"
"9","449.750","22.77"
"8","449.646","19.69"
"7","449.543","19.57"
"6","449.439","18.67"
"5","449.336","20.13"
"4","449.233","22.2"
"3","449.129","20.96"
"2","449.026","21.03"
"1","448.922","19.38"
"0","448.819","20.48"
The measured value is 0.46 nm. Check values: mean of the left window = 23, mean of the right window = 24.4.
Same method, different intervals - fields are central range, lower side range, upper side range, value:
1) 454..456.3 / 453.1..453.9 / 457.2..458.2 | -0.30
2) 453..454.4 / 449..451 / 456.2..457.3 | 0.20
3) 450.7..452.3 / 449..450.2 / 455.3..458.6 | -0.03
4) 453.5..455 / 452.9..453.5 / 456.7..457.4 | -0.14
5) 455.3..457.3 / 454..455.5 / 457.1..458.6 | -0.10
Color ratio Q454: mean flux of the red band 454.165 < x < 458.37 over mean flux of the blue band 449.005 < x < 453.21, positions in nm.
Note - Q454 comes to 1.1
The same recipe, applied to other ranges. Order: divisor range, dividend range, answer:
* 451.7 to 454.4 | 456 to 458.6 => 1.19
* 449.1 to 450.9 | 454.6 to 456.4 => 1.04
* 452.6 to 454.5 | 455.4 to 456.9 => 1.25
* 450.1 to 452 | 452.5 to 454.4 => 0.87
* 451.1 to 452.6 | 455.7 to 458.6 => 1.11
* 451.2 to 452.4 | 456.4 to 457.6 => 1.11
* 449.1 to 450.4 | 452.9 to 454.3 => 0.89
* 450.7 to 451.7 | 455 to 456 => 1.04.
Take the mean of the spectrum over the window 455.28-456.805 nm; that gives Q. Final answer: 24.2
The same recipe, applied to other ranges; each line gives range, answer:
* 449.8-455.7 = 21.5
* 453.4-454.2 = 19.5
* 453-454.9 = 20.1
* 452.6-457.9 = 22.2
